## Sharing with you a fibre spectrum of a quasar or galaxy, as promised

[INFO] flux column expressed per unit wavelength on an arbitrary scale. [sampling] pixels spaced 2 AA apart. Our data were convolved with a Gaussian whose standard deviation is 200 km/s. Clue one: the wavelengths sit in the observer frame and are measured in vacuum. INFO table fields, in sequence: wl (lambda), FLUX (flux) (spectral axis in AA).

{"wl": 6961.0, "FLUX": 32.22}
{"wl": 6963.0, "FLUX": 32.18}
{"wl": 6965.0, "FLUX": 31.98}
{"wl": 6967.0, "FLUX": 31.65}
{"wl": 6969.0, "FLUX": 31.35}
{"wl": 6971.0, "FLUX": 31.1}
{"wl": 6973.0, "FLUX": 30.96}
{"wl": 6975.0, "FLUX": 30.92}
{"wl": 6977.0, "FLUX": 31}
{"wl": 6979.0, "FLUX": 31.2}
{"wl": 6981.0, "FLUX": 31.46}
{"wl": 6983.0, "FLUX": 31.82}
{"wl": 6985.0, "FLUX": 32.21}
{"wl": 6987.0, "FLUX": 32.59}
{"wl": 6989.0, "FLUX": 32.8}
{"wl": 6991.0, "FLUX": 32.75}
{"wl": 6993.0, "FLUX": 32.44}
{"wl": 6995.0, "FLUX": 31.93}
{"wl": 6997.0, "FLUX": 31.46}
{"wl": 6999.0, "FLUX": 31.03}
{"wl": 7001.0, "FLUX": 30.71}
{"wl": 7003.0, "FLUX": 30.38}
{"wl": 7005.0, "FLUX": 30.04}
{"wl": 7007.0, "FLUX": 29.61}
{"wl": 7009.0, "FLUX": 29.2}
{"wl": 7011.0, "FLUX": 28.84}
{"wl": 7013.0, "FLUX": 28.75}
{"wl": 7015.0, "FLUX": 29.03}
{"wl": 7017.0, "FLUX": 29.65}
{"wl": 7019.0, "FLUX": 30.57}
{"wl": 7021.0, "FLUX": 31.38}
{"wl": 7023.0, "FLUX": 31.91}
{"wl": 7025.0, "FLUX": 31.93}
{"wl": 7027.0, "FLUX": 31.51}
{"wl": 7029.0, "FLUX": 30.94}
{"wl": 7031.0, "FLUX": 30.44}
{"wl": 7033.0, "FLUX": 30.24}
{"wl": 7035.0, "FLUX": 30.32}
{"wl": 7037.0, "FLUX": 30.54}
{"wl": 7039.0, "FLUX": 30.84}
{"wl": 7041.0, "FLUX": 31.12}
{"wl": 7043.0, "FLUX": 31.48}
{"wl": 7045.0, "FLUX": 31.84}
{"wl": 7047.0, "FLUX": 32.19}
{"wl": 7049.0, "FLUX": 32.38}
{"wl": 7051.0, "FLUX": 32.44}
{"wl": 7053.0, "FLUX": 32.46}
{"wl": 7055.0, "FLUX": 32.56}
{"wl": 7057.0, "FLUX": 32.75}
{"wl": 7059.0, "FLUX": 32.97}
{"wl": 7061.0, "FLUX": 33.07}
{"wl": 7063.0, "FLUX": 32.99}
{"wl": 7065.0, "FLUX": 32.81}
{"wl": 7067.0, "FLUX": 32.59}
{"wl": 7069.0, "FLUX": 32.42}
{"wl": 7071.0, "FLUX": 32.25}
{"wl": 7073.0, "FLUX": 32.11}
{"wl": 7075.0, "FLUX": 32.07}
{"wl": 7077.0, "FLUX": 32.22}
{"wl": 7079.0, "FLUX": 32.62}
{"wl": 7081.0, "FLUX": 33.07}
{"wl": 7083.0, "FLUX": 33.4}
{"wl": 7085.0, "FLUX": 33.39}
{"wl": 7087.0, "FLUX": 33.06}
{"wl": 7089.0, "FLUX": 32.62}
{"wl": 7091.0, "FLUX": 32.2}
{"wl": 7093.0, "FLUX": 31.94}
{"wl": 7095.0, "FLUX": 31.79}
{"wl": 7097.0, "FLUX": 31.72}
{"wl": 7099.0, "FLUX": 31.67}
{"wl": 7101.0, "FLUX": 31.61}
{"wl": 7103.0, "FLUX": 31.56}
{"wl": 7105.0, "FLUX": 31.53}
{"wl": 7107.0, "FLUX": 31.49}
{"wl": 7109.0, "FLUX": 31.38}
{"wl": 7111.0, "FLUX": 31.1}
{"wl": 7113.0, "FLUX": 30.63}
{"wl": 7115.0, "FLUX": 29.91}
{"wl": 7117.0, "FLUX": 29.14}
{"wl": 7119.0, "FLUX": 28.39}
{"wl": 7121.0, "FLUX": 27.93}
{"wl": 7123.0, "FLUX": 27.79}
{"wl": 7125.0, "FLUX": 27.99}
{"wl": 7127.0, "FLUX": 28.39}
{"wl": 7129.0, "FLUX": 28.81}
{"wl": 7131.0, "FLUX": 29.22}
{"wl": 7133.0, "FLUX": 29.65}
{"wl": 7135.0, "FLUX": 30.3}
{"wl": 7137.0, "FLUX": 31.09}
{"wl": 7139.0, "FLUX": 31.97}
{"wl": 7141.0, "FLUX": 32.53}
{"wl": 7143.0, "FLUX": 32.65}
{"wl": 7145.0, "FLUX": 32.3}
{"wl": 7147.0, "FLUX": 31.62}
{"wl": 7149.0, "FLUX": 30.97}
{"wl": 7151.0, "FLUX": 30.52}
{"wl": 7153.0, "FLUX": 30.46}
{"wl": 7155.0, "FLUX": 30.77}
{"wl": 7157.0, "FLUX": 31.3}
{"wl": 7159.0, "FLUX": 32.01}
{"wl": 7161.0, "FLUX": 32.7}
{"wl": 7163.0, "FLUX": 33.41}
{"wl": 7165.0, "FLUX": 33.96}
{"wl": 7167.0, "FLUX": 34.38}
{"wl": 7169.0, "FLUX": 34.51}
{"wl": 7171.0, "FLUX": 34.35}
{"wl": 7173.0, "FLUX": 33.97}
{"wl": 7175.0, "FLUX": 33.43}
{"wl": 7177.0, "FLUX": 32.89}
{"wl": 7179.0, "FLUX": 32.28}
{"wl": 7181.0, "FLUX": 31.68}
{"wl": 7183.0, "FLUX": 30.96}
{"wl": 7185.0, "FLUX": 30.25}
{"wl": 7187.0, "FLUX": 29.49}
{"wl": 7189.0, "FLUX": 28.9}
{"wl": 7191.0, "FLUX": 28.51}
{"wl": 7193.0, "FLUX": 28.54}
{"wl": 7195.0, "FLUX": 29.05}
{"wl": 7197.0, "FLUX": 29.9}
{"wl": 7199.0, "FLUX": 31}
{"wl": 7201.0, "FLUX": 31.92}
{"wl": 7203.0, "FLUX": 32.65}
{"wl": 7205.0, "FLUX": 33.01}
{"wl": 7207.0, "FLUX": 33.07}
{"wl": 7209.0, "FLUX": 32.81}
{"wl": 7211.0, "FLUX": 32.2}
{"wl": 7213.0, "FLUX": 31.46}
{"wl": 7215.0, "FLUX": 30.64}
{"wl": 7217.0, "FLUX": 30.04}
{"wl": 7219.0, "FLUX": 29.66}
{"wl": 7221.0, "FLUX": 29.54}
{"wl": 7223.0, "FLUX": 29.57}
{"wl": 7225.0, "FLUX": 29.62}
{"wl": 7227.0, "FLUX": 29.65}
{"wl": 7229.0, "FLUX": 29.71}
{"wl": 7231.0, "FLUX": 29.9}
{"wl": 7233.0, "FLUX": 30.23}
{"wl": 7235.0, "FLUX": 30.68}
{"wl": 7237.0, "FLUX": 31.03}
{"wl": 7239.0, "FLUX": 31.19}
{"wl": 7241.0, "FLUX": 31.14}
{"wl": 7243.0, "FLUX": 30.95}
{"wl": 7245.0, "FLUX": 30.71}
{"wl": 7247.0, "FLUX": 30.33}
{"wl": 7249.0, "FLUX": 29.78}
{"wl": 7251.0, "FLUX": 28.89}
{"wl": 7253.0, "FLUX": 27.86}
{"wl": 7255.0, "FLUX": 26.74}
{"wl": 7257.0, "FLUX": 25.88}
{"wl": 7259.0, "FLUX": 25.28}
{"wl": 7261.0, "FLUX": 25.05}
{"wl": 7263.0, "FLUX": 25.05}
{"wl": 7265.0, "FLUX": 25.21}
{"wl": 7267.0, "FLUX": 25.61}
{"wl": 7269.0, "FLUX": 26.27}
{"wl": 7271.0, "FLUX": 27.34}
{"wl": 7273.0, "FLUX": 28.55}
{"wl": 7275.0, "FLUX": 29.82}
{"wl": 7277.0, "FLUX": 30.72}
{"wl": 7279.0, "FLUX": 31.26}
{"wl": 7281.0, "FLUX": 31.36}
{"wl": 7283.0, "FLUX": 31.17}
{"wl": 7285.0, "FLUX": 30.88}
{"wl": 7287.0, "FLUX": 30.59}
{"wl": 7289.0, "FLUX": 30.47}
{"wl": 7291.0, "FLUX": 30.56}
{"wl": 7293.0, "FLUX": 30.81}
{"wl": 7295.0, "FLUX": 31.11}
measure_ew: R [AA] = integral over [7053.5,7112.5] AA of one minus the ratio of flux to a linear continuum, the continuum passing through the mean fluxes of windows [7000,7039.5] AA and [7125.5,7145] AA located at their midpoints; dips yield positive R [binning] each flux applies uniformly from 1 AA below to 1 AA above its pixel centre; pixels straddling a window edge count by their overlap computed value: -3.6 AA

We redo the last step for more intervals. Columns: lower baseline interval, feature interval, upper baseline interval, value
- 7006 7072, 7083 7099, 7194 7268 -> -0.8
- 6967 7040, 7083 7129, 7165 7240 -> 0.4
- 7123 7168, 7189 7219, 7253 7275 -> -2.3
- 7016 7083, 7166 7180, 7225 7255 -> -1.4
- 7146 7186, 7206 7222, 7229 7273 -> -0.6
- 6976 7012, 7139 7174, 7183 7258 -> -2.3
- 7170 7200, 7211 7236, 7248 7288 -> -0.4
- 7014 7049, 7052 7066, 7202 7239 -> -0.8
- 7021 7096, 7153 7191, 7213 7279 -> -2.5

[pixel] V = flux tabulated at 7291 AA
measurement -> 30.56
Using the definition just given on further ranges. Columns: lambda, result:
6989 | 32.8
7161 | 32.7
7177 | 32.89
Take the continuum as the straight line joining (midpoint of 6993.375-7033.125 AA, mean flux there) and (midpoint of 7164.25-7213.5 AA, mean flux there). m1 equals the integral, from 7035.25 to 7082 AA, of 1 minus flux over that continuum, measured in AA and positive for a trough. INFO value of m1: -2.08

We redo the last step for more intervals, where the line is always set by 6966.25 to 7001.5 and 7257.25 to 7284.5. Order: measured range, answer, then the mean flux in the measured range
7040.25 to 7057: -0.72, 32.1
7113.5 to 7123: 0.34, 28.8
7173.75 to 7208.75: -2.60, 31.1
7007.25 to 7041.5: 0.79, 30.4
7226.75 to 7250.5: -1.77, 30.4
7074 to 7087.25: -1.06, 32.8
